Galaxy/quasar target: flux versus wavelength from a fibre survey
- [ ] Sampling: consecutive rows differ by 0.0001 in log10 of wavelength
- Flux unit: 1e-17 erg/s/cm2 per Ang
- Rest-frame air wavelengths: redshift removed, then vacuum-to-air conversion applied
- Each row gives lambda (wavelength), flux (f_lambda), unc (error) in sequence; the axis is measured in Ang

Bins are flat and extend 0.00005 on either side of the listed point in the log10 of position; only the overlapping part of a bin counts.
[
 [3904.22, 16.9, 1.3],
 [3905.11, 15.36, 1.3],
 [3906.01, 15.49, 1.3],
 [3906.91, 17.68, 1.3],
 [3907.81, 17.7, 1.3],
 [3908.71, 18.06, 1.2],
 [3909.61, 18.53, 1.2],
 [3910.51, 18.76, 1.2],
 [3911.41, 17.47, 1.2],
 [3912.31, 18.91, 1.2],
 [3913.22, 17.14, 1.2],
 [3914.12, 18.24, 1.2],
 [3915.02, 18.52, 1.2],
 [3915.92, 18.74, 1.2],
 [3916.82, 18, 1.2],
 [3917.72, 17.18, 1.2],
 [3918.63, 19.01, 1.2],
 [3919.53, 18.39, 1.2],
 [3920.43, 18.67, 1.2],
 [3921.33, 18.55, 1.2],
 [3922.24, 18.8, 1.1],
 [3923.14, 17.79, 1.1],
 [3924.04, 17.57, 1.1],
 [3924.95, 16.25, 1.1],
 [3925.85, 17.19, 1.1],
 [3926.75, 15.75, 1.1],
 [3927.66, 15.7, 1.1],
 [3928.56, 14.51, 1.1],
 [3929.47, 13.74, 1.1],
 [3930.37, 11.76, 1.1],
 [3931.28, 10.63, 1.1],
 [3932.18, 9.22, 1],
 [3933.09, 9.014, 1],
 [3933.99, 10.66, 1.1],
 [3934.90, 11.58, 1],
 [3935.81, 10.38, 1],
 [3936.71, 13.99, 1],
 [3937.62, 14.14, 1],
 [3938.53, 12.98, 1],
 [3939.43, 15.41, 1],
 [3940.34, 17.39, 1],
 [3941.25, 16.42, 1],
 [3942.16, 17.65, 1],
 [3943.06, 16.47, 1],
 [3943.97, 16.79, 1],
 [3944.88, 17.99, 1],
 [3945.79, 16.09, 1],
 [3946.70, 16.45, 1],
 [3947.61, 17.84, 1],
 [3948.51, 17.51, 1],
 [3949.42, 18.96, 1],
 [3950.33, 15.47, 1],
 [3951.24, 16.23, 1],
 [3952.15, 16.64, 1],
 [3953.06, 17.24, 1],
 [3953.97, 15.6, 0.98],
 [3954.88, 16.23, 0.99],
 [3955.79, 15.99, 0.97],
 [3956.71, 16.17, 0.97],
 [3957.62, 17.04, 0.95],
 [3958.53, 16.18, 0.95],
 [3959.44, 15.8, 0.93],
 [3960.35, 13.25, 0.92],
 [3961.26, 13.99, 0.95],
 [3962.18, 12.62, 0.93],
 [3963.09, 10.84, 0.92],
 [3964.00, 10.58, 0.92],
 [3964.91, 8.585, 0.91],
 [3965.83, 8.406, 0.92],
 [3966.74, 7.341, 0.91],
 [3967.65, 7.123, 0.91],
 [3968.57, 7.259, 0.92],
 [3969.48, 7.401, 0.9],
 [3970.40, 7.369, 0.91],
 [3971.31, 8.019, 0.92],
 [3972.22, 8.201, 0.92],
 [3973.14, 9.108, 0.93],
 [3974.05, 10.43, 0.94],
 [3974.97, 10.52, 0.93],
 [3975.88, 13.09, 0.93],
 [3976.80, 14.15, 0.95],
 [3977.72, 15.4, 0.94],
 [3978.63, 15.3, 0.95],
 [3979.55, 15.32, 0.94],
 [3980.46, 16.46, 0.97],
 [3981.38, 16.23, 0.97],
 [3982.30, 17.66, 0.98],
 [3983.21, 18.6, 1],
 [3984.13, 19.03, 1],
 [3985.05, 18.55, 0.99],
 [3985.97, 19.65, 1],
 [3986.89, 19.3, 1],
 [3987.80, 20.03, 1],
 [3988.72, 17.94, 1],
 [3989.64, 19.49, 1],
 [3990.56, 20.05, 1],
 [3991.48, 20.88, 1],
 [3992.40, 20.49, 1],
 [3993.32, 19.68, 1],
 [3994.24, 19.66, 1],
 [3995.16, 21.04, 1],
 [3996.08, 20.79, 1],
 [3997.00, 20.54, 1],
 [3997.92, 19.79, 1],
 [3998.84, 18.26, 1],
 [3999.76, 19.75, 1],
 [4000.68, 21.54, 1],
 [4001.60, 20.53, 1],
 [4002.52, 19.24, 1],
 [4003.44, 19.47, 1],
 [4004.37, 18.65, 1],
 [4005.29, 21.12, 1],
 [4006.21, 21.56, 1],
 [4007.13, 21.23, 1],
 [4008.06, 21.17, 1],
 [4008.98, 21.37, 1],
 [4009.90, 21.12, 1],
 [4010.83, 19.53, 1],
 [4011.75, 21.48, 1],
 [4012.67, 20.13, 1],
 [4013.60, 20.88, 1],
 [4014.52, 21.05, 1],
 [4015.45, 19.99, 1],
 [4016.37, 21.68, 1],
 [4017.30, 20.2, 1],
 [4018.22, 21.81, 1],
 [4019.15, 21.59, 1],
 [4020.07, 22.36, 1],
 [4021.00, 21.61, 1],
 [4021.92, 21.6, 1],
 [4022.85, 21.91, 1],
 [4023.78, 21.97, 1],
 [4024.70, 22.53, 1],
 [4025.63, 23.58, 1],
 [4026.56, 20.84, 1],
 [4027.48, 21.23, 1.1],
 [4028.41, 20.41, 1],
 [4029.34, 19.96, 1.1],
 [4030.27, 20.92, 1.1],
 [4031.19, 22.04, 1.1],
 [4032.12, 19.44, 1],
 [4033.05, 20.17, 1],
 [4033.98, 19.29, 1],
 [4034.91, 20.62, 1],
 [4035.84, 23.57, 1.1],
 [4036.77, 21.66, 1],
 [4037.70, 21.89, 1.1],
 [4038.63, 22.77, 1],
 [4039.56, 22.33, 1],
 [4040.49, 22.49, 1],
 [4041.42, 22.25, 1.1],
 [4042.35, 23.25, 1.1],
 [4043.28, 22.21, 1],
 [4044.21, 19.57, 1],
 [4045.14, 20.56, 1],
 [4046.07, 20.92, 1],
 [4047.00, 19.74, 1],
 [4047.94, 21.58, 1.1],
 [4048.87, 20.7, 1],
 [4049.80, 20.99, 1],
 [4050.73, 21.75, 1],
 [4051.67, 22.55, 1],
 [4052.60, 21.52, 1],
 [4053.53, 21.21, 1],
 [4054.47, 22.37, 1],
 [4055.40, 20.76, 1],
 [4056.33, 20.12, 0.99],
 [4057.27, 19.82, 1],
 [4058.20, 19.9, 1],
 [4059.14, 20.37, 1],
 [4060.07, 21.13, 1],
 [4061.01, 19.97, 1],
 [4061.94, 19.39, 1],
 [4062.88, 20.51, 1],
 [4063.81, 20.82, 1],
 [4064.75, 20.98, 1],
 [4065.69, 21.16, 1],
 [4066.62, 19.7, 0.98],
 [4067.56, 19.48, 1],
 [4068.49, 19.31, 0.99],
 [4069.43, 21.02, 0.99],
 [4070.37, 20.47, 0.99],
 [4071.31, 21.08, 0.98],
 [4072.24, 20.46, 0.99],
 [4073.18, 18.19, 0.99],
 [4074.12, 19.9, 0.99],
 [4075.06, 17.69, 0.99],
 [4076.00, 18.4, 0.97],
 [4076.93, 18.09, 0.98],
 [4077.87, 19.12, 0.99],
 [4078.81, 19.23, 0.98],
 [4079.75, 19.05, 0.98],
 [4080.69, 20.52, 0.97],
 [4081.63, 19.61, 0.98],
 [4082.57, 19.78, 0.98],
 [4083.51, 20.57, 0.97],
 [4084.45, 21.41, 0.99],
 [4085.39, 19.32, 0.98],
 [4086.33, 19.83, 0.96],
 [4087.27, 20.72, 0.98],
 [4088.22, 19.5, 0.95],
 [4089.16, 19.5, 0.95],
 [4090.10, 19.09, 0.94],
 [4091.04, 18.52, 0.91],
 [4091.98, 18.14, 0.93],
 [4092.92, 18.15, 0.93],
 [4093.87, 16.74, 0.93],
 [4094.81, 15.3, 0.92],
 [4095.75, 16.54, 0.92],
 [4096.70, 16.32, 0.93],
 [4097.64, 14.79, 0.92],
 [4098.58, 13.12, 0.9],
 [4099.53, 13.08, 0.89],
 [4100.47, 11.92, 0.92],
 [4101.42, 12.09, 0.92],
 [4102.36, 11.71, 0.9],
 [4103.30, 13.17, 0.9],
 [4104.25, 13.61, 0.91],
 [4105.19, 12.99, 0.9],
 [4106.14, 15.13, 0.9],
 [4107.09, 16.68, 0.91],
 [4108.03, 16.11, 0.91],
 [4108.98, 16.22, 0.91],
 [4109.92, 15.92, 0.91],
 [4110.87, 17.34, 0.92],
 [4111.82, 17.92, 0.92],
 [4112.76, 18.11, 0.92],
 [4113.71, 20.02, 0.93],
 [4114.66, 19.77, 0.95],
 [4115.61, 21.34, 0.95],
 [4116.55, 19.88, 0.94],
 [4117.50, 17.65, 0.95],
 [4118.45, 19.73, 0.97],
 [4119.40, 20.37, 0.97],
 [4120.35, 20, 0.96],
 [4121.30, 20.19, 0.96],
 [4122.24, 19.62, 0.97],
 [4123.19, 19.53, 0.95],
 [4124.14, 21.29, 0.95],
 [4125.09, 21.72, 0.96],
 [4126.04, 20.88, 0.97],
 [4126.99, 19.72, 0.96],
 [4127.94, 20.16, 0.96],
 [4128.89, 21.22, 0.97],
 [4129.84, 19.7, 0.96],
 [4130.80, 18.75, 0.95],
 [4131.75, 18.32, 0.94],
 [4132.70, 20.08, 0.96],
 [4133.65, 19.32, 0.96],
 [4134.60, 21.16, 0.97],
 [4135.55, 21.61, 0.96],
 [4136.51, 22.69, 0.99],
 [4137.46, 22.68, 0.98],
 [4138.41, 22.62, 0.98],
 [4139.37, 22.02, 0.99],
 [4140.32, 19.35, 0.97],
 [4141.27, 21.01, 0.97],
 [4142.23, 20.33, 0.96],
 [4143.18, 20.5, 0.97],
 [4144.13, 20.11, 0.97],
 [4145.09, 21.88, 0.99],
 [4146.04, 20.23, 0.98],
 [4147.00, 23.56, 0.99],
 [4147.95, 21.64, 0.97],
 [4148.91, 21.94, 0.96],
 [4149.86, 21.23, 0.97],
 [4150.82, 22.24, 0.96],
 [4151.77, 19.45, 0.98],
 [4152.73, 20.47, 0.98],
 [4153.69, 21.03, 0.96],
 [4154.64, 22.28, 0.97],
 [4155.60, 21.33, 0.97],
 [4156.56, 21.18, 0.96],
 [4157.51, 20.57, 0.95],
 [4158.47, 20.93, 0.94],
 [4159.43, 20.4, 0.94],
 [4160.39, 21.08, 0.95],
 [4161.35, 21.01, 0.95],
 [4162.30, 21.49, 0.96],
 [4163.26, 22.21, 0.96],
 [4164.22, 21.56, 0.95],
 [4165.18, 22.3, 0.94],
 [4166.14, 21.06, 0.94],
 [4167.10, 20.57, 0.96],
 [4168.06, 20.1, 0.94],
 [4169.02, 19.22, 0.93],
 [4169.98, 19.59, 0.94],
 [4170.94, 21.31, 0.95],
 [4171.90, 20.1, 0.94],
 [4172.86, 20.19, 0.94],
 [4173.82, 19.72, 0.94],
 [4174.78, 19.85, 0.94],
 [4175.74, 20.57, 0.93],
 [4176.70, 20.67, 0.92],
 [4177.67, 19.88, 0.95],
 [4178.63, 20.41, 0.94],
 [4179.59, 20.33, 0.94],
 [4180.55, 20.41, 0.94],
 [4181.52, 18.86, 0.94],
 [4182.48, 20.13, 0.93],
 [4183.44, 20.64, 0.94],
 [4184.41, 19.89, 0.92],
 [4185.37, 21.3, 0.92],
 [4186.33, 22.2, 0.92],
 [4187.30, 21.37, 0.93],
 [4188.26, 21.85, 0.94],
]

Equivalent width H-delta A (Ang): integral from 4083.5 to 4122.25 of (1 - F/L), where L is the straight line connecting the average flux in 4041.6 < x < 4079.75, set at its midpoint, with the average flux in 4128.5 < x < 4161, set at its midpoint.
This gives 6.4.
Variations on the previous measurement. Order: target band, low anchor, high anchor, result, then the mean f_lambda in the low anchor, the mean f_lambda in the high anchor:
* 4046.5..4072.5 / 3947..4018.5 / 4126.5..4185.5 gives -3.05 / 16.7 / 20.7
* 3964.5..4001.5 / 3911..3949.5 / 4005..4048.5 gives 6.79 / 15.9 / 21.3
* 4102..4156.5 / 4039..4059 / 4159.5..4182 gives 3.06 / 21.3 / 20.5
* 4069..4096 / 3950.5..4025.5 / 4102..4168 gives -0.40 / 17.2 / 19.9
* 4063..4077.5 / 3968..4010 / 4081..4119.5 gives -2.16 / 17.2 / 17.2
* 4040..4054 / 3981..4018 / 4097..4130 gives -1.82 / 20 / 17.5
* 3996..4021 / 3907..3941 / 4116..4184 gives -4.23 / 15.9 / 20.6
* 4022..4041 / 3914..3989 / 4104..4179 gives -4.99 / 14.8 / 20.1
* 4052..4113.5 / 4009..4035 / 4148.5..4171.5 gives 7.97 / 21.1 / 21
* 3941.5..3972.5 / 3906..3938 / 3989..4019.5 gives 6.99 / 15.9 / 20.5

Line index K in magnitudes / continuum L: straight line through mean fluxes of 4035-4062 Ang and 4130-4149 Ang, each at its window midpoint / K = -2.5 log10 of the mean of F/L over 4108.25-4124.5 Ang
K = 0.11 mag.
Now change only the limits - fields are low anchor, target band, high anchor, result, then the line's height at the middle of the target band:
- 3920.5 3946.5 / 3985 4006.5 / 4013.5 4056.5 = -0.06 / 18.9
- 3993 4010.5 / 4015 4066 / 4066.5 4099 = -0.09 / 19.6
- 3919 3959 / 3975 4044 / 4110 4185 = -0.17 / 17.2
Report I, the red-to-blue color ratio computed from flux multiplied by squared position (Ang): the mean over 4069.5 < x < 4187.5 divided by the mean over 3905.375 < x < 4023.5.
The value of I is 1.3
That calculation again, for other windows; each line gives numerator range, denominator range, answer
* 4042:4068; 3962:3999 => 1.45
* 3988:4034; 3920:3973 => 1.53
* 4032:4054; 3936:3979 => 1.64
